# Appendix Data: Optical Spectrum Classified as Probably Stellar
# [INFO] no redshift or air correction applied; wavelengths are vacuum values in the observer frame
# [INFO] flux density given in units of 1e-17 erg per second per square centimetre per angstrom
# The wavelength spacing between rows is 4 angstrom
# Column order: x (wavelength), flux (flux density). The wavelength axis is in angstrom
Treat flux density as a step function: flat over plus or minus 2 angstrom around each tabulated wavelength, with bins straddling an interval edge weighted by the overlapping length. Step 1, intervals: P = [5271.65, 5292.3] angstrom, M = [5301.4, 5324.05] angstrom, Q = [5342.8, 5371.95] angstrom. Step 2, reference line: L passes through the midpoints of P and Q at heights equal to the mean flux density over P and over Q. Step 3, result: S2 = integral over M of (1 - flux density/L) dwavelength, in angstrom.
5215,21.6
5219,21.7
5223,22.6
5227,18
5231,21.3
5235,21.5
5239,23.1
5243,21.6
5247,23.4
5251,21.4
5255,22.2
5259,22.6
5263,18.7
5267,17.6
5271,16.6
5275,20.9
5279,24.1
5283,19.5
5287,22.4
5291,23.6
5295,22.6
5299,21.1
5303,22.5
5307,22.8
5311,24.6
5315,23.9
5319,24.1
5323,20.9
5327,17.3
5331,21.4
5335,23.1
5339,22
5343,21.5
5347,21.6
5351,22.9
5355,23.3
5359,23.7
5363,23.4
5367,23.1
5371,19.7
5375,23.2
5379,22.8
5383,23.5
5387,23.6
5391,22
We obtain -1.2 angstrom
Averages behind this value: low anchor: 21.7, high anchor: 22.6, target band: 23.2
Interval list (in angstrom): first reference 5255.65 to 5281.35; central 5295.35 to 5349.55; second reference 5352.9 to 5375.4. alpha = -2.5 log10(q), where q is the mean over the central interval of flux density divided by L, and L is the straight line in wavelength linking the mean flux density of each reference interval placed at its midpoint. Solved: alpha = -0.02 mag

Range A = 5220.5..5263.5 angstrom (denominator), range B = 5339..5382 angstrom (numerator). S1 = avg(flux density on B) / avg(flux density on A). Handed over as 1.04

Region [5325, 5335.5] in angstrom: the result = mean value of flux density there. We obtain 20.2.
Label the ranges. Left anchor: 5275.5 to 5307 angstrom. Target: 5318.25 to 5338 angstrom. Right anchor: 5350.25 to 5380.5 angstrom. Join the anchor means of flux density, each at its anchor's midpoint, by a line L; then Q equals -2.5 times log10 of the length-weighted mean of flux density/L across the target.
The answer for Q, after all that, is 0.06 mag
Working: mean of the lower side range 22.2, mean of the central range 21.2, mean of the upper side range 22.8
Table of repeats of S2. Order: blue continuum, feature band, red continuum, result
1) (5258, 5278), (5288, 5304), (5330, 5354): -1.59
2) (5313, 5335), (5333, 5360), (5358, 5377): -0.50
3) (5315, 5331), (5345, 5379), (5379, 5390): -0.15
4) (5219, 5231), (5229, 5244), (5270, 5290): -0.81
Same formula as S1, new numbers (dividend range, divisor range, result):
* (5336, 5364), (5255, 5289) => 1.11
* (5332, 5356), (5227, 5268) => 1.05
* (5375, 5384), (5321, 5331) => 1.18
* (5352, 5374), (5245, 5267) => 1.07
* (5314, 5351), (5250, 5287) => 1.06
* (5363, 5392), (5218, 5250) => 1.05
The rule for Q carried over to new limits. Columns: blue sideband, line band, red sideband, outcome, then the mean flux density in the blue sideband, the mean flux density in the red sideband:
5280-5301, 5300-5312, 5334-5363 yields -0.04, 21.9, 22.6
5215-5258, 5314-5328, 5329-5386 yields 0.03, 21.7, 22.5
